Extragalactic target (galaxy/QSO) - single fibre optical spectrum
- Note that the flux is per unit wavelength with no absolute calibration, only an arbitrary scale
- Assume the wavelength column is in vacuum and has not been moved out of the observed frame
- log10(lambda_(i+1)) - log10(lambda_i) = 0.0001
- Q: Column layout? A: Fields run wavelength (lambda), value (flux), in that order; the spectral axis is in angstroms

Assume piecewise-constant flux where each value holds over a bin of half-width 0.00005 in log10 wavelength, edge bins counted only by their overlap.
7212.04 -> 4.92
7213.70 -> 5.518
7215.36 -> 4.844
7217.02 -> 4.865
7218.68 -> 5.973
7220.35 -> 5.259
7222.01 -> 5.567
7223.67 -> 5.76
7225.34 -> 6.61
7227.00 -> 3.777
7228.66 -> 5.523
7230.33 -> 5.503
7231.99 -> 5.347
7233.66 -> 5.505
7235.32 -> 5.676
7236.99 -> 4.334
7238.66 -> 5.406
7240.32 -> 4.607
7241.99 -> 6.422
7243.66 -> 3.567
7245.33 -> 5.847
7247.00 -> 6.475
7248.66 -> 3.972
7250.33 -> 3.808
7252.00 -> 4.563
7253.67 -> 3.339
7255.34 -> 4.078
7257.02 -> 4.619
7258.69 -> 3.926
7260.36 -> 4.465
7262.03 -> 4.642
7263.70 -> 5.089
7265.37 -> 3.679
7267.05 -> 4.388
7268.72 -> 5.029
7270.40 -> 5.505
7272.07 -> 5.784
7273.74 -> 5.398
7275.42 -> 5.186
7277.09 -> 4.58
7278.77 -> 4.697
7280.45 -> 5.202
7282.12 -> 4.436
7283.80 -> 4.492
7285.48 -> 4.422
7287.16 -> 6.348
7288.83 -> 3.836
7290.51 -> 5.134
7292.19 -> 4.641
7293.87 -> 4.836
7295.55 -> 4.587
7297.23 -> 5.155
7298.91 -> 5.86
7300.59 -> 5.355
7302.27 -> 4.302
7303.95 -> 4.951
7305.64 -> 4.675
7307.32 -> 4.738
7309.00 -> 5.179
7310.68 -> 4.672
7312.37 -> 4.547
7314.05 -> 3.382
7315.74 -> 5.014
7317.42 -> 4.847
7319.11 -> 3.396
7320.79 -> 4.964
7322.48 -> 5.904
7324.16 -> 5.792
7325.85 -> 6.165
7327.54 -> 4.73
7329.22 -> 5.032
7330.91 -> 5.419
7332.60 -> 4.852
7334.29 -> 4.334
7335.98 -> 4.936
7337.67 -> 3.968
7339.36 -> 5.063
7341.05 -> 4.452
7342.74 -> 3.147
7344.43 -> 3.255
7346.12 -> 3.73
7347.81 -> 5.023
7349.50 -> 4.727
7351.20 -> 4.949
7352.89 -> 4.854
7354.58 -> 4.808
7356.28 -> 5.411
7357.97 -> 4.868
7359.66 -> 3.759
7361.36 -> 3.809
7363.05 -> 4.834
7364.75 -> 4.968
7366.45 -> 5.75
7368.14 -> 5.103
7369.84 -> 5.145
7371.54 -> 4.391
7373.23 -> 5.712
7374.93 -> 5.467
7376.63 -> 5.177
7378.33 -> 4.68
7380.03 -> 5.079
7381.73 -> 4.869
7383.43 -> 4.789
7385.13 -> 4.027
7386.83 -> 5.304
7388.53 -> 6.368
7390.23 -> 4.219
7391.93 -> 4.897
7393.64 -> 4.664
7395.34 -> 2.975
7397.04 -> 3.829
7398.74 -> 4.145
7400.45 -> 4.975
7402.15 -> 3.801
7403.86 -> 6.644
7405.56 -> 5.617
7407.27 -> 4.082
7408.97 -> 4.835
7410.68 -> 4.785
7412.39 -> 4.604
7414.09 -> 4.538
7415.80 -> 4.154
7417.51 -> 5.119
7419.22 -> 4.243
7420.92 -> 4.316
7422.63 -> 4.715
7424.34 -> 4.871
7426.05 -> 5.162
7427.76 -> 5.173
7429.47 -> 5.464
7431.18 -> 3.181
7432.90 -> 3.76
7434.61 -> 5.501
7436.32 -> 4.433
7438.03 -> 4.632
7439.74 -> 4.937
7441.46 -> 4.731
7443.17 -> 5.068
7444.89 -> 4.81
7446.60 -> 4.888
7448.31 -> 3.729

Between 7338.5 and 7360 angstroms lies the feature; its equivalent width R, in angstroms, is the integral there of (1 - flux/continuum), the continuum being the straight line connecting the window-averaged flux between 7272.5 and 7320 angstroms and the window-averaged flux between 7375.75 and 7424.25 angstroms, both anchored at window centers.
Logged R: 1.18 angstroms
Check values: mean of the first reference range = 4.79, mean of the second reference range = 4.7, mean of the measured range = 4.48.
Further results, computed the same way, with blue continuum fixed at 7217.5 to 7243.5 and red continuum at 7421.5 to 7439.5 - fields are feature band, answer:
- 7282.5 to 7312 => 1.5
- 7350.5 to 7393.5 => -0.3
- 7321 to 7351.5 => 1.6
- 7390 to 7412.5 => 1.0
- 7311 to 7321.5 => 1.5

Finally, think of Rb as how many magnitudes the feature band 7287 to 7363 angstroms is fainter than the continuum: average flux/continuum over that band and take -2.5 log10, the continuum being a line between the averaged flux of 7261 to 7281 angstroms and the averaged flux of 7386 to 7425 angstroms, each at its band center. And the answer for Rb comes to 0.02 mag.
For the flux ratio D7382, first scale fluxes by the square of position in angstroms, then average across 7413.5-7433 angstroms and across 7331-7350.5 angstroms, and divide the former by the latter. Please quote 1.08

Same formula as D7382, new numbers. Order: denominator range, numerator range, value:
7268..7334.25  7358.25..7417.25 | 0.99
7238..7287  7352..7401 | 1.04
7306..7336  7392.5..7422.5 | 0.96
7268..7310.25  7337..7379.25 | 0.96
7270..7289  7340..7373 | 0.94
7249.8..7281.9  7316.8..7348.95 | 1.03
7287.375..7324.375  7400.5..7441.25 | 1.01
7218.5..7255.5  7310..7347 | 0.93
